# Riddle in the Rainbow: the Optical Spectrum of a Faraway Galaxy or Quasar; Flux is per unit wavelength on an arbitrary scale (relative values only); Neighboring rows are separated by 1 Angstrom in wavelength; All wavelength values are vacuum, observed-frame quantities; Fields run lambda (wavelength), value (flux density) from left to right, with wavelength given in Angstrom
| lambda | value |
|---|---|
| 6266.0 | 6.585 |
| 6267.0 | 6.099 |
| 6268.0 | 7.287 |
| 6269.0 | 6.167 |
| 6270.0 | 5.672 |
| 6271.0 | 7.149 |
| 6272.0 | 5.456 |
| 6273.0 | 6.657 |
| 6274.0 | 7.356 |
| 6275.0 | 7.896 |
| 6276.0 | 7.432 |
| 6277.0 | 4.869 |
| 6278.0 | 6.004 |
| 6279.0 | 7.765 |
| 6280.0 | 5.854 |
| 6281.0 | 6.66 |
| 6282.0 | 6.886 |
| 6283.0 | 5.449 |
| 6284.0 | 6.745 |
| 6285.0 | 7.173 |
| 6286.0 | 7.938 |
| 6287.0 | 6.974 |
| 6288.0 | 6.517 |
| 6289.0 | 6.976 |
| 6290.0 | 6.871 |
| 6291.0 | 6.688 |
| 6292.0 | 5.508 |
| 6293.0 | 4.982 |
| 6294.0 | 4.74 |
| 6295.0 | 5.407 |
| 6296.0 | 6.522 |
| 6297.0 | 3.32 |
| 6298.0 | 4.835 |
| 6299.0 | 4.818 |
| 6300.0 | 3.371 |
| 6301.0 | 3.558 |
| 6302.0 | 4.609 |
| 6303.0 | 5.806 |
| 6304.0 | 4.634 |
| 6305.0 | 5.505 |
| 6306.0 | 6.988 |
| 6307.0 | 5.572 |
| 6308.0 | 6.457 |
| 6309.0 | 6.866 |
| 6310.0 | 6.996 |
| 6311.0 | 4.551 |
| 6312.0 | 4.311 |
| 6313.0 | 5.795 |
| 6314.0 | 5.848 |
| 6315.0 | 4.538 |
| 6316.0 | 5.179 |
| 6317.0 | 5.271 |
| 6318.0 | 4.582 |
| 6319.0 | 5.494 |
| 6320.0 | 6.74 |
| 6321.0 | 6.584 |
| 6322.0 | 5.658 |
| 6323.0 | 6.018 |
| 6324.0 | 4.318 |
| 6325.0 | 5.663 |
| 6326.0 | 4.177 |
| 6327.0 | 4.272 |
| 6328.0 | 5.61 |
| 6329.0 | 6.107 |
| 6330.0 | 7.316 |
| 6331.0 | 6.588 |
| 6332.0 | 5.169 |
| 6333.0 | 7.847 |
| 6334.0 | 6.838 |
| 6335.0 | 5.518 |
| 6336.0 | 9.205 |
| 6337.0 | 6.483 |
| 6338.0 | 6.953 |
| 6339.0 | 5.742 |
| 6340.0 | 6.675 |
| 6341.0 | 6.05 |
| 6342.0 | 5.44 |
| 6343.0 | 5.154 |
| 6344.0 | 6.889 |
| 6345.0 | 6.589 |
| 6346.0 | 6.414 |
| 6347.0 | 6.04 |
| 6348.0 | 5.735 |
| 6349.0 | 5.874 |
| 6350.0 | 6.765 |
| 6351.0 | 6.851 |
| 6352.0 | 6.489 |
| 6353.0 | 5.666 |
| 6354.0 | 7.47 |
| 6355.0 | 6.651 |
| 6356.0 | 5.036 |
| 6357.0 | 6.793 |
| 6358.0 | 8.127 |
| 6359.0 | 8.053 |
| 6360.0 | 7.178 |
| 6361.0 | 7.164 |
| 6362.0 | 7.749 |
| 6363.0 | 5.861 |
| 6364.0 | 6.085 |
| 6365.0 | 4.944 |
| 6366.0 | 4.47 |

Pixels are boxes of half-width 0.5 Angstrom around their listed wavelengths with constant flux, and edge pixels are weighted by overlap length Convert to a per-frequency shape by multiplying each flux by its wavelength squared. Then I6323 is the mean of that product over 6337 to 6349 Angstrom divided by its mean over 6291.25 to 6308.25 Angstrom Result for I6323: 1.22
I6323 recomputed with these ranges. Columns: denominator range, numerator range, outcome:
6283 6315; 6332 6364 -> 1.18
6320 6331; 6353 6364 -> 1.23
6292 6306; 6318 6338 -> 1.25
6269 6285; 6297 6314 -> 0.81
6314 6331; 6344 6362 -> 1.22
